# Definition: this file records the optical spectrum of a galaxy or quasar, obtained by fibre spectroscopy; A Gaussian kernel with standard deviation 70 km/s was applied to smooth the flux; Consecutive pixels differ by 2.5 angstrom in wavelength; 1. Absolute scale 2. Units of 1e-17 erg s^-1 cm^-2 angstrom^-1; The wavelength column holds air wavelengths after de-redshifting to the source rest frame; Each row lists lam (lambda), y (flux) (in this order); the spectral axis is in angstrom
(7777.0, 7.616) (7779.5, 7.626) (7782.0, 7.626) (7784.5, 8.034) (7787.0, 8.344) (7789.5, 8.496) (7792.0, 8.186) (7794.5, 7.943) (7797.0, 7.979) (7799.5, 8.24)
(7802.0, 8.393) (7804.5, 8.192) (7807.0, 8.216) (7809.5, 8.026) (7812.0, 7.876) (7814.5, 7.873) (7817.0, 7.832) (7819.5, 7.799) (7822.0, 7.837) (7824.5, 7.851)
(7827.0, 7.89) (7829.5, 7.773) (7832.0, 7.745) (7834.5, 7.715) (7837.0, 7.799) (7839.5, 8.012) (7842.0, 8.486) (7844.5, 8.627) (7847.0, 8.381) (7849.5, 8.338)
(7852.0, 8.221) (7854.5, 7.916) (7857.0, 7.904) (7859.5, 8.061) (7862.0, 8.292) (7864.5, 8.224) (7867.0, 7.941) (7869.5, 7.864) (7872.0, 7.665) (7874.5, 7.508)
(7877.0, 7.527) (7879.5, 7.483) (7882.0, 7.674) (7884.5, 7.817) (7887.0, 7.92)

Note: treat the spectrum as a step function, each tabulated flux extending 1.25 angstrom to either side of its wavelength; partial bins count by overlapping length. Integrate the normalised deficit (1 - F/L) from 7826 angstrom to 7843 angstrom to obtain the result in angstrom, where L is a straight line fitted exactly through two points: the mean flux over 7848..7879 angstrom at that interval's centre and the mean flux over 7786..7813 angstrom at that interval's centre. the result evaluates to 0.3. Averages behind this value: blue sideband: 8.17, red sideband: 7.95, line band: 7.91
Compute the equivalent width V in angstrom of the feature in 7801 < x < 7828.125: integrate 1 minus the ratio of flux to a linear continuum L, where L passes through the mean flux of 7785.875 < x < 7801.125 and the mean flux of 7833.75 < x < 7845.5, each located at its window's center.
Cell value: 0.6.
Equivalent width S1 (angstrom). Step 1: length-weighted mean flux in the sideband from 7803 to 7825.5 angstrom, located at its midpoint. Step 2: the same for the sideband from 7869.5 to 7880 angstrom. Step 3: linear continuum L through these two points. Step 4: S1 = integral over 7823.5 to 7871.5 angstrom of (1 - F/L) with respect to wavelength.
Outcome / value -1.9 angstrom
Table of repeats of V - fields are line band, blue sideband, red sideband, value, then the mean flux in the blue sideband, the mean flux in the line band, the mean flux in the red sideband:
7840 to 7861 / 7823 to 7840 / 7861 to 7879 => -1.1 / 7.82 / 8.23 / 7.84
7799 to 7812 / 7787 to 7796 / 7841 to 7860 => 0.1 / 8.22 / 8.18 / 8.25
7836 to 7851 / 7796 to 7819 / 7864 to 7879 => -0.7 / 8.06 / 8.28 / 7.75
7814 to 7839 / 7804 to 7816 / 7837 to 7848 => 1.1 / 8.02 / 7.82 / 8.31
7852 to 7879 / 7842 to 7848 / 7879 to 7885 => 0.5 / 8.51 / 7.89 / 7.66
